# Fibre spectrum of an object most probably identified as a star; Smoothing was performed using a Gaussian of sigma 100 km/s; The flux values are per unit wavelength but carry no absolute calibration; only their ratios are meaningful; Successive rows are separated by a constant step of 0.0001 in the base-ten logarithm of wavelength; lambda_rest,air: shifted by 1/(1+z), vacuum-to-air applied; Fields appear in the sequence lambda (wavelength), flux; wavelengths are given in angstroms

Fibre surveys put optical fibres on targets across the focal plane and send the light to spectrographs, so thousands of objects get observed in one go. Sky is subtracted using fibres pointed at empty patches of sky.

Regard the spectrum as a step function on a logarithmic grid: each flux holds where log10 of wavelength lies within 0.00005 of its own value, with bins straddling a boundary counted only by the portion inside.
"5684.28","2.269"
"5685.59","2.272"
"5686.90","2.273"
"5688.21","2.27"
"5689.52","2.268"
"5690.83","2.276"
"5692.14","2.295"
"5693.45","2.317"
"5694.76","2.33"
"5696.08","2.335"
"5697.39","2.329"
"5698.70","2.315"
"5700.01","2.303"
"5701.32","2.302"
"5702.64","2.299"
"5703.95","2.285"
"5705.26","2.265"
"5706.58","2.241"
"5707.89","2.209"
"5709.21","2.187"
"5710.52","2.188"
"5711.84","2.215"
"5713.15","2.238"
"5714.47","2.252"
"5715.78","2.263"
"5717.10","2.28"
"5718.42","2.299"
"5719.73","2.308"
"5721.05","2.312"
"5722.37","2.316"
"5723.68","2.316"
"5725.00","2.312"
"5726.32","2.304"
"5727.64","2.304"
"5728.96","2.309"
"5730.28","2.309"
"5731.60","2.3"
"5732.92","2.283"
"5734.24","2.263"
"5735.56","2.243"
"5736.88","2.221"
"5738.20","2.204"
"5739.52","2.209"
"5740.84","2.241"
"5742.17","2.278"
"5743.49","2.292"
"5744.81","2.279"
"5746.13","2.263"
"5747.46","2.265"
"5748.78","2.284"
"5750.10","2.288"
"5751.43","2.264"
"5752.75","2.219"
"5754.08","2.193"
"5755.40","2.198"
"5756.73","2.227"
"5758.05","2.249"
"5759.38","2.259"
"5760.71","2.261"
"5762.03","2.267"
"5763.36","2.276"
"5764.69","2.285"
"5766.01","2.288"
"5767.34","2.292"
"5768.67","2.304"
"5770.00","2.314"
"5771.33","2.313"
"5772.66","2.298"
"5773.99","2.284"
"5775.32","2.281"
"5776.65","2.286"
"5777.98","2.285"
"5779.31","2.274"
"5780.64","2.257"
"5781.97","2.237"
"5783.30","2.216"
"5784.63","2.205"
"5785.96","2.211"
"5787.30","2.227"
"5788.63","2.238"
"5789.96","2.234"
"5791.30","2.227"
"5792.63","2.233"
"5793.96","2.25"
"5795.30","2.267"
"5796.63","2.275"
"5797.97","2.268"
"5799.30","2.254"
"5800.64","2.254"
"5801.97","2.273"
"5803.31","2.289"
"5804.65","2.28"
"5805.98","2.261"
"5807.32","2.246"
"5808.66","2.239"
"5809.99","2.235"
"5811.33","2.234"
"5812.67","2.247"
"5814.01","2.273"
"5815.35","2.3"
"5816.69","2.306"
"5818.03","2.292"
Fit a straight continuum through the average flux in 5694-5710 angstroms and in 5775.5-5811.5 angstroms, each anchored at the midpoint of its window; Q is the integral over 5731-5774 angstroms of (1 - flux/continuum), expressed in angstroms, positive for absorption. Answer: 0.0 angstroms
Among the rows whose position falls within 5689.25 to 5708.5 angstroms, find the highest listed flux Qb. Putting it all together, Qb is 2.335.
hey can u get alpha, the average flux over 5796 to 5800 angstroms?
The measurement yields 2.26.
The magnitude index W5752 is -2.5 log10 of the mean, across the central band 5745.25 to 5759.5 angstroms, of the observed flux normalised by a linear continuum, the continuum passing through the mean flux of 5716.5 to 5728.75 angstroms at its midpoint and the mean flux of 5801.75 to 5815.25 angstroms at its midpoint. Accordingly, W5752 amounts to 0.02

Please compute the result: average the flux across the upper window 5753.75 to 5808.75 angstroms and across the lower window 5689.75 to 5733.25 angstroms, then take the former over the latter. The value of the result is 1.0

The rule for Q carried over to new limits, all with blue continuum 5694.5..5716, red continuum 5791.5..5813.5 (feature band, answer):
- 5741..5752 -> -0.1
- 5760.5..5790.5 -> -0.1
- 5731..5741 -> 0.1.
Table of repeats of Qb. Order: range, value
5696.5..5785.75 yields 2.329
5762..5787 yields 2.314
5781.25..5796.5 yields 2.267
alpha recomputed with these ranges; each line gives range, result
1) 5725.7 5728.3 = 2.3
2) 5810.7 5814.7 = 2.25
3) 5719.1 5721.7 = 2.31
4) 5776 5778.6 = 2.29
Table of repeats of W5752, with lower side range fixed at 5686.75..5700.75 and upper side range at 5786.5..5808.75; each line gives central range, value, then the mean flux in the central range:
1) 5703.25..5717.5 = 0.03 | 2.24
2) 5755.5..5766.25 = 0.01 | 2.26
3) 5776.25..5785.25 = 0.00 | 2.25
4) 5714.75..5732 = -0.01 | 2.3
